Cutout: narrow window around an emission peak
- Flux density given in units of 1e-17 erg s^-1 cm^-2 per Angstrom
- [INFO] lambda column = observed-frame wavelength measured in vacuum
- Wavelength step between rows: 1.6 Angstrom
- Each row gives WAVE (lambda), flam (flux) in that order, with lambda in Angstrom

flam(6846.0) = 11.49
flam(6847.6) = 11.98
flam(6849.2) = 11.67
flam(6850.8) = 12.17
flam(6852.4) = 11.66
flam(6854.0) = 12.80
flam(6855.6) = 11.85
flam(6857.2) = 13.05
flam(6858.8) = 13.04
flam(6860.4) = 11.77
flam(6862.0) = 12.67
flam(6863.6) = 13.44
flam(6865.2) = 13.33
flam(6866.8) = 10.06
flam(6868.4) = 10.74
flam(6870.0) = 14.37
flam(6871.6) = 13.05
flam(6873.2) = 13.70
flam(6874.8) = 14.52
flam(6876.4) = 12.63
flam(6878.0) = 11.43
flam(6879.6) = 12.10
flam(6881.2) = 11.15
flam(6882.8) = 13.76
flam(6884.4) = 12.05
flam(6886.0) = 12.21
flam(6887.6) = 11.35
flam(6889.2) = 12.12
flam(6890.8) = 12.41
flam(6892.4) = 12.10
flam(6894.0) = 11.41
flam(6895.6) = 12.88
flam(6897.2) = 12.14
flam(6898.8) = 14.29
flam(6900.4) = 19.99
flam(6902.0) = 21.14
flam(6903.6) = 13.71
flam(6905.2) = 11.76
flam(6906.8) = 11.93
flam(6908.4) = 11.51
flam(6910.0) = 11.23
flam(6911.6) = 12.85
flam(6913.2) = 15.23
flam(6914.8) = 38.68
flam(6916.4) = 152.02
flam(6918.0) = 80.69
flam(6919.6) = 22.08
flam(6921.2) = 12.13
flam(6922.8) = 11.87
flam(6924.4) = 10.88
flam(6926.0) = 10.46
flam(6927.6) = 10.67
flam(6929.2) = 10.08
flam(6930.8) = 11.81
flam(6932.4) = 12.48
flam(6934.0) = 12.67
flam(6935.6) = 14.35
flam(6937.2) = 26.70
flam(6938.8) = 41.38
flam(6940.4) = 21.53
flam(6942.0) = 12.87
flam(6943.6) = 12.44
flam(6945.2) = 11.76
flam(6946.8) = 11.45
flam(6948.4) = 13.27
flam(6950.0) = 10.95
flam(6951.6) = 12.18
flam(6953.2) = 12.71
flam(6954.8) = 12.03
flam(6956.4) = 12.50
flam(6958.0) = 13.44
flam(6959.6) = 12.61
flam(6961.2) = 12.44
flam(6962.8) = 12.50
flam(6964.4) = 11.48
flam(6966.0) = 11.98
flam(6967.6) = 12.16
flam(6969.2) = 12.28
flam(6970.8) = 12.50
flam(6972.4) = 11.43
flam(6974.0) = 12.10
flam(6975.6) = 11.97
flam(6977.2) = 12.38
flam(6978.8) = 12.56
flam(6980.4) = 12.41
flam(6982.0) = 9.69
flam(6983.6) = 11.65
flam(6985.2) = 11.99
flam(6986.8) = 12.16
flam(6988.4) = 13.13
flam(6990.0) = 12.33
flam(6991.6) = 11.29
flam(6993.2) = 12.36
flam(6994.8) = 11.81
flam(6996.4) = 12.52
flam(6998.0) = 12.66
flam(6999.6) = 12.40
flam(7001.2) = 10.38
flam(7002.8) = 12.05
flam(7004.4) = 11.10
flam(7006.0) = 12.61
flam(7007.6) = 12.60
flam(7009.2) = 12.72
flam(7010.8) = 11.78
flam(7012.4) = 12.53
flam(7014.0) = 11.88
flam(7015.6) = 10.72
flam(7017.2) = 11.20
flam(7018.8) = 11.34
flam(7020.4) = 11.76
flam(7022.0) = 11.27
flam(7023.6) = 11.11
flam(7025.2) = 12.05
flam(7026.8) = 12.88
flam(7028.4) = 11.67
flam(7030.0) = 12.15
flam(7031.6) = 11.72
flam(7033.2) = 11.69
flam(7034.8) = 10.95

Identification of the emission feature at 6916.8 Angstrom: H-alpha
